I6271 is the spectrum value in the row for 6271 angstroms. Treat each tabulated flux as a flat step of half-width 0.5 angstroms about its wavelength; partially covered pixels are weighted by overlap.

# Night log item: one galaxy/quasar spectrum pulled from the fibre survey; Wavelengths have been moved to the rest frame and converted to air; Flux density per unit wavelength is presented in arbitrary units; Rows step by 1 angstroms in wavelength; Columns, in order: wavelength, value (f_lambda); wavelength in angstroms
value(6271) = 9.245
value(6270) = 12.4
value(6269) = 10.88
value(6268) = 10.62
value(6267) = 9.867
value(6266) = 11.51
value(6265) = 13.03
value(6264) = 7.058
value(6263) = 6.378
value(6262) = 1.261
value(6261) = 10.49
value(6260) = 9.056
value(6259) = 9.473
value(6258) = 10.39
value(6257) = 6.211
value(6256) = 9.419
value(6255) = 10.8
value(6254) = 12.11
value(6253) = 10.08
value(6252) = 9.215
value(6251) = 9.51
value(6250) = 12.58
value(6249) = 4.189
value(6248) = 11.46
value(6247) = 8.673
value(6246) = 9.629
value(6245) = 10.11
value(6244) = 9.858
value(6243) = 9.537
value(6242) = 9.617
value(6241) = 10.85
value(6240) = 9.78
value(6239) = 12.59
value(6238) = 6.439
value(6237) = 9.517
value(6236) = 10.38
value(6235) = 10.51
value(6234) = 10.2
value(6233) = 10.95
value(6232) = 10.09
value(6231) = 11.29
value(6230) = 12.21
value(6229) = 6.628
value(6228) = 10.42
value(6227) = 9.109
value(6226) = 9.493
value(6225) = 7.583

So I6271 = 9.245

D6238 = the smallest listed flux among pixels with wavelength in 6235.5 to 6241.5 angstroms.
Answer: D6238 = 6.439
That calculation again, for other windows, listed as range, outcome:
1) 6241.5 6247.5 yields 8.673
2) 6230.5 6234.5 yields 10.09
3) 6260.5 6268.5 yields 1.261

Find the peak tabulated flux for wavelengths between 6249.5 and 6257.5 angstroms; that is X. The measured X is 12.58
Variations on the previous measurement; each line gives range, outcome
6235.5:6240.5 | 12.59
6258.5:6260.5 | 9.473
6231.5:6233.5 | 10.95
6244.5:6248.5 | 11.46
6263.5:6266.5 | 13.03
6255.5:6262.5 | 10.49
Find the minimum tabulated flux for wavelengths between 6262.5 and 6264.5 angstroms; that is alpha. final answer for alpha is 6.378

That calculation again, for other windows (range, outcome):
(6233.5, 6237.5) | 9.517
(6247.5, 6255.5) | 4.189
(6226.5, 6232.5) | 6.628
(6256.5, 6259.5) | 6.211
